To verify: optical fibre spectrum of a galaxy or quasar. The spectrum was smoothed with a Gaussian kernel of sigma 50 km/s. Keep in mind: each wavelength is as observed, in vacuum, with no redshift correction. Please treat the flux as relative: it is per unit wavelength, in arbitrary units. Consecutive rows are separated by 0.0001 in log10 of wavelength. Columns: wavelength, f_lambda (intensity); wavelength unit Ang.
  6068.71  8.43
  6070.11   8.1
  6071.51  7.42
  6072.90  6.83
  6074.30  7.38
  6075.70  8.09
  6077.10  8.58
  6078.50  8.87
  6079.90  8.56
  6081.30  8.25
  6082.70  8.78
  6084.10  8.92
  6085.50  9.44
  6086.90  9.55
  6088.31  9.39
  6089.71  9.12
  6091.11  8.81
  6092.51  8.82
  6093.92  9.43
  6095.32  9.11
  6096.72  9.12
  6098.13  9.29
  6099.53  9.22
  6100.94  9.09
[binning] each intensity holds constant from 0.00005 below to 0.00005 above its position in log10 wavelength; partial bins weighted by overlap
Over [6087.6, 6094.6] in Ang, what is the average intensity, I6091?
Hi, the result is 9.1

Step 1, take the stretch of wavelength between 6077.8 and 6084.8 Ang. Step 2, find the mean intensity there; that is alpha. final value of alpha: 8.68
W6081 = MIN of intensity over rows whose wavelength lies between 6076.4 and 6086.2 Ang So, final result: 8.25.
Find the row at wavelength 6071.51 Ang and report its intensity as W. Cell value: 7.42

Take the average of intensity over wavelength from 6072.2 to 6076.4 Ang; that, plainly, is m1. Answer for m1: 7.44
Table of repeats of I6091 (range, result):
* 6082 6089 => 9.21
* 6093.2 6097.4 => 9.22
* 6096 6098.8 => 9.2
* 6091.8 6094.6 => 9.11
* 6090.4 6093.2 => 8.83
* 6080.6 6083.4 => 8.52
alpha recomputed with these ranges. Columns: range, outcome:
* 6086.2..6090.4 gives 9.34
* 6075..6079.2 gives 8.51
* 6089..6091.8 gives 8.98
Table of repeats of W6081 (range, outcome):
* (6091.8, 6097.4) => 8.82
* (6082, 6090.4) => 8.78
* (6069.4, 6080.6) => 6.83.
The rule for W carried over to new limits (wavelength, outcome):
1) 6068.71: 8.43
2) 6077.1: 8.58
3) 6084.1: 8.92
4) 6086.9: 9.55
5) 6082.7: 8.78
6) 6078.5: 8.87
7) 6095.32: 9.11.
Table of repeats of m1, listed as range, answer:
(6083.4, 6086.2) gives 9.19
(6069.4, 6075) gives 7.44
